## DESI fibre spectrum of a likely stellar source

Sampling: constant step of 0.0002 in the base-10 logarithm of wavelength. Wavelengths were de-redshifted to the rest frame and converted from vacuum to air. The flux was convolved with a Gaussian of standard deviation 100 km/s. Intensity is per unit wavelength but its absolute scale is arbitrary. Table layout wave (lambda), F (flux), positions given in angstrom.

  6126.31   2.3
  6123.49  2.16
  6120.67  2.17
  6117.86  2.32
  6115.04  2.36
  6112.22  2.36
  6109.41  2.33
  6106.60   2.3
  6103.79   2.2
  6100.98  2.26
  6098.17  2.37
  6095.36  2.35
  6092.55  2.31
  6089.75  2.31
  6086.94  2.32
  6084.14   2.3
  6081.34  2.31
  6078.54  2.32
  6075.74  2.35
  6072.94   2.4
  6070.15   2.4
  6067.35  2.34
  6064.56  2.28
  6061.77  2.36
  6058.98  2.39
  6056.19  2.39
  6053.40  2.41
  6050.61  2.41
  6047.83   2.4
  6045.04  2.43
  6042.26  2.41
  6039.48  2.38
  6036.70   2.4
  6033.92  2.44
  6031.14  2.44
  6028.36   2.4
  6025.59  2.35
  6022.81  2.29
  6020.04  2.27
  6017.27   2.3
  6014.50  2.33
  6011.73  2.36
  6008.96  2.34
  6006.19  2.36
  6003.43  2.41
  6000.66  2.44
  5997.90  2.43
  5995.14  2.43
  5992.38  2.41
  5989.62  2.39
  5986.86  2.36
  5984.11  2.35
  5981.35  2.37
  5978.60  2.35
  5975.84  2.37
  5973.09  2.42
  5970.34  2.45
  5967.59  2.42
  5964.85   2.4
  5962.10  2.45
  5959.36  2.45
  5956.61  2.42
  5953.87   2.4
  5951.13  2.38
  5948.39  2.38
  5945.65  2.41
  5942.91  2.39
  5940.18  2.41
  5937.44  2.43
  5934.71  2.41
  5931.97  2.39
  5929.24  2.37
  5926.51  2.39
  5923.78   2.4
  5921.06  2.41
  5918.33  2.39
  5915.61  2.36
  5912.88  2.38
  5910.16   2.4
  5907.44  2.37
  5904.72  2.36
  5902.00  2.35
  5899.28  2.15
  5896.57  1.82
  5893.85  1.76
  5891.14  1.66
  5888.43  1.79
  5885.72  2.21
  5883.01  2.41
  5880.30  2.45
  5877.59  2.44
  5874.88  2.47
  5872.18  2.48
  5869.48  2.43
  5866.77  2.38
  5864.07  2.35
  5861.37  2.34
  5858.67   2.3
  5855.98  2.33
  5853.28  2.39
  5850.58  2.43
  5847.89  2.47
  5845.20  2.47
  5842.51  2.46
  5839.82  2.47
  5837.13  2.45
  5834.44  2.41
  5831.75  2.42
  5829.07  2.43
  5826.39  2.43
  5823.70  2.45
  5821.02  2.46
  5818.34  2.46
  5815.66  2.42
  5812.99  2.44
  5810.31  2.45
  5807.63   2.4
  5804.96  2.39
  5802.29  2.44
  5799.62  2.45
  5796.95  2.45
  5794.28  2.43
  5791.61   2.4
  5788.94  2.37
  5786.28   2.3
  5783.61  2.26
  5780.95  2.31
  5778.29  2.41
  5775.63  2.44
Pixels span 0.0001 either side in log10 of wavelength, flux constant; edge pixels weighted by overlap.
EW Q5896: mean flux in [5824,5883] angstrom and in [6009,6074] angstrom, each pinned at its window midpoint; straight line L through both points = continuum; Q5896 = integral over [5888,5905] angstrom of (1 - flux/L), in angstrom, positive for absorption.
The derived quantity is 3.1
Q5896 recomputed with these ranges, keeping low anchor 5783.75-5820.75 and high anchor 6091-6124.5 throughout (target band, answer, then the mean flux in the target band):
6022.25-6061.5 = -1.3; 2.4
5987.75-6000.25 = -0.4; 2.42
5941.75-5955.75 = -0.2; 2.39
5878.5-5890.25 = 0.9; 2.2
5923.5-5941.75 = -0.3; 2.4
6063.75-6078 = -0.3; 2.36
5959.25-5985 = -0.6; 2.4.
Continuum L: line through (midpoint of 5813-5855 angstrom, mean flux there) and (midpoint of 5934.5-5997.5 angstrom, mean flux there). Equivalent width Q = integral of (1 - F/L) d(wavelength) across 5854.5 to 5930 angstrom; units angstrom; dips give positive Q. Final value 4.4 angstrom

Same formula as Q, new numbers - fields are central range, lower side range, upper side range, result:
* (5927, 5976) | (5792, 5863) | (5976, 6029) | -0.6 angstrom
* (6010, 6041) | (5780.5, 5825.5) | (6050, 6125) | -0.2 angstrom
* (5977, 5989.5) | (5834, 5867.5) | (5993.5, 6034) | 0.1 angstrom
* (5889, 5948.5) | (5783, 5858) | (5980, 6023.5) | 2.7 angstrom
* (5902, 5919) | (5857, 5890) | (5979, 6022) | -0.2 angstrom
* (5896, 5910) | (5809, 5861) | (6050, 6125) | 0.9 angstrom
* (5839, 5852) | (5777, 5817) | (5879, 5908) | -1.2 angstrom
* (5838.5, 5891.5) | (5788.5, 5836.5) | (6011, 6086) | 1.5 angstrom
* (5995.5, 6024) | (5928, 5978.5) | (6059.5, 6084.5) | 0.2 angstrom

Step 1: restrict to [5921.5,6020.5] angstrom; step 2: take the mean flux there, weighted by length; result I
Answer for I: 2.39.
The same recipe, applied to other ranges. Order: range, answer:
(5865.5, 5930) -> 2.28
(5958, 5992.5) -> 2.4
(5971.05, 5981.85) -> 2.38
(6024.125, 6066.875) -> 2.39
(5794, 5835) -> 2.43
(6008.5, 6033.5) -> 2.35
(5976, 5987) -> 2.36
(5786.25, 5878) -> 2.42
